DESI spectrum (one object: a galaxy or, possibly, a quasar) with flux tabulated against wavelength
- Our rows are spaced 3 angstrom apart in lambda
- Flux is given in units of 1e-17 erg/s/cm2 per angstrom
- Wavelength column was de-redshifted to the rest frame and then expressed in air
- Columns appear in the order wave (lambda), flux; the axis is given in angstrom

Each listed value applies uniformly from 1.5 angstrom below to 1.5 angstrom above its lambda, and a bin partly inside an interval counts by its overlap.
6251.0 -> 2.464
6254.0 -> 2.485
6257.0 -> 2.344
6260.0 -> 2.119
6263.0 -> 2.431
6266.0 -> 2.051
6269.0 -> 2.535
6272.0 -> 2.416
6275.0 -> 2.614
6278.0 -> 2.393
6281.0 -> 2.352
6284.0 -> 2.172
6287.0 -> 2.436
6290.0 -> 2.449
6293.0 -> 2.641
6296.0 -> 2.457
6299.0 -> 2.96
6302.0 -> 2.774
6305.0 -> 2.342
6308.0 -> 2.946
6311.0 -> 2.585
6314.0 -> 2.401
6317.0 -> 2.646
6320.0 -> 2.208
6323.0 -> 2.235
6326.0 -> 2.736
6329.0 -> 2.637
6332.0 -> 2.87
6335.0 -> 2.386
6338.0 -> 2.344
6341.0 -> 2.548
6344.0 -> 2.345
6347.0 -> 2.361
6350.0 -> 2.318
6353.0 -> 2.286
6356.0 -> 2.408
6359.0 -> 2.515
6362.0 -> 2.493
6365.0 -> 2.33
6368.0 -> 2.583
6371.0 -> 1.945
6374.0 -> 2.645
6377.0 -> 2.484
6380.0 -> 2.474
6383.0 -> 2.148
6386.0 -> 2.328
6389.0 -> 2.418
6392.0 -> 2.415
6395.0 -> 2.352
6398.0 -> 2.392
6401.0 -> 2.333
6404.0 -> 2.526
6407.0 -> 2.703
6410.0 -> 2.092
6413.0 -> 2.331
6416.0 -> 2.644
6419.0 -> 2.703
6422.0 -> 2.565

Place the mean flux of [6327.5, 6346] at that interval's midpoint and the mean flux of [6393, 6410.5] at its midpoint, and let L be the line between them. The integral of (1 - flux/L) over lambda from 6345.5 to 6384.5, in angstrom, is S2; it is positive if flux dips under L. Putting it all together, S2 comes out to 1.4 angstrom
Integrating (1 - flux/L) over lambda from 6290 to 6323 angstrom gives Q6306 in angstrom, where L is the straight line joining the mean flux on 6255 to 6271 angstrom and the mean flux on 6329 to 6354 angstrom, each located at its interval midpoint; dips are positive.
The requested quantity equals -2.6 angstrom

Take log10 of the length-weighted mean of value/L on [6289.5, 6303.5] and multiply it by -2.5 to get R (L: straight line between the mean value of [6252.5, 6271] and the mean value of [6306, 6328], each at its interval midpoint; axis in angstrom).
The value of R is -0.090 mag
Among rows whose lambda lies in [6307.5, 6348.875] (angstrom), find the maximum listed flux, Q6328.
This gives 2.946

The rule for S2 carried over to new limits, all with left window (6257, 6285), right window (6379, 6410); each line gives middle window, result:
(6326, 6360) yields -1.36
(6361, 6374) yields 0.08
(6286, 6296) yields -0.64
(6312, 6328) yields -0.62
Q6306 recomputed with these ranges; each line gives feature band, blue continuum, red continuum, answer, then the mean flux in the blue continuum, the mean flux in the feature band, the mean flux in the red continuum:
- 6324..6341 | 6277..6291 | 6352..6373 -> -1.5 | 2.36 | 2.58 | 2.37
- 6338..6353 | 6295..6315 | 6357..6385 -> 0.7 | 2.65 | 2.38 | 2.4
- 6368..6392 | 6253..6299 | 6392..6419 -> 0.6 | 2.41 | 2.37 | 2.44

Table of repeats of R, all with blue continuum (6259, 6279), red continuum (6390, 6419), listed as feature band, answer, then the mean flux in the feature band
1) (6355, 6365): -0.02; 2.45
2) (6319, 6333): -0.06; 2.54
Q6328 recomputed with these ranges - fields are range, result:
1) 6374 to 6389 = 2.645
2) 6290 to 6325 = 2.96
